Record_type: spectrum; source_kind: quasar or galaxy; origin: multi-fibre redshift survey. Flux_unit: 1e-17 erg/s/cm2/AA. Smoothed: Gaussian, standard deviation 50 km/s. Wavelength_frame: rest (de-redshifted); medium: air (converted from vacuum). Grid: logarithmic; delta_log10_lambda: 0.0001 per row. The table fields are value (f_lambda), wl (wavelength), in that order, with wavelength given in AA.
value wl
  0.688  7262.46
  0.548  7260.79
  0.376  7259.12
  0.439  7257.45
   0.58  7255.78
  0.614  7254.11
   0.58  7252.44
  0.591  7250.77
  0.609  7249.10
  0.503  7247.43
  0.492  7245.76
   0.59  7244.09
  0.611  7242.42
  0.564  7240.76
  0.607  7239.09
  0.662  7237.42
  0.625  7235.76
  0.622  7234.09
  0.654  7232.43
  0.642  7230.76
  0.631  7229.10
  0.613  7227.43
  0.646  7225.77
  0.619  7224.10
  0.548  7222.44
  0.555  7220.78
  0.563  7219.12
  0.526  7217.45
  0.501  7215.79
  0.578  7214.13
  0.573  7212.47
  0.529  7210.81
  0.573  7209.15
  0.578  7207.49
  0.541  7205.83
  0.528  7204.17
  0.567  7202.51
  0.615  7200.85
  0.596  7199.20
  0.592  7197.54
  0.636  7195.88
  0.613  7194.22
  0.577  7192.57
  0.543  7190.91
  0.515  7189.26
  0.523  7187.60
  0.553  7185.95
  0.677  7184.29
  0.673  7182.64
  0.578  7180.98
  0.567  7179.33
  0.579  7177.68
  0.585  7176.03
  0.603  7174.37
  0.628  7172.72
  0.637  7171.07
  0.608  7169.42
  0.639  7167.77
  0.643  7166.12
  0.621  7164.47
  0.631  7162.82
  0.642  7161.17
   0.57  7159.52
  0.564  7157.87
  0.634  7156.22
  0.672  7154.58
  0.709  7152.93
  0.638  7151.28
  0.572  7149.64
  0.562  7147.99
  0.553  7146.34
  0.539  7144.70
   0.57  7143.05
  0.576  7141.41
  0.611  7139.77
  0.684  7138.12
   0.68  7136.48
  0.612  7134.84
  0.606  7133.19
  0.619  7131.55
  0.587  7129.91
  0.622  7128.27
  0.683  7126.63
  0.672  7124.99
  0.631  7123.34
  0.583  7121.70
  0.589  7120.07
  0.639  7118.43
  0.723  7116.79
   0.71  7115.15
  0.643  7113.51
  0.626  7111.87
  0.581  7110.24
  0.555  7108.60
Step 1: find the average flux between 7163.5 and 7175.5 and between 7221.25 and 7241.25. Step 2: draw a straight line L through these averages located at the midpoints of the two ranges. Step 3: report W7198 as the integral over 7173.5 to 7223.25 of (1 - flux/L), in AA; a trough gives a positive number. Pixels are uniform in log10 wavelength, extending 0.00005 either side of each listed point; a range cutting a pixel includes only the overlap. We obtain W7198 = 3.9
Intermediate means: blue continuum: 0.624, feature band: 0.573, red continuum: 0.619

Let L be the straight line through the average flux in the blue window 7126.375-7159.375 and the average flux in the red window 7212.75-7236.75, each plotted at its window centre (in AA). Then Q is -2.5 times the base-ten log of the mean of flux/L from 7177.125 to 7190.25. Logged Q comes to 0.04 mag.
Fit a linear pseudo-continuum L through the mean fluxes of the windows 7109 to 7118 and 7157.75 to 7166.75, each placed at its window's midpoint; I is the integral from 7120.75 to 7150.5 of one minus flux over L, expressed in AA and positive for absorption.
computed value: 1.2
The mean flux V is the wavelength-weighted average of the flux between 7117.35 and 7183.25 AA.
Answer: 0.616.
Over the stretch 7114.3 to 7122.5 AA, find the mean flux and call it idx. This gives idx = 0.649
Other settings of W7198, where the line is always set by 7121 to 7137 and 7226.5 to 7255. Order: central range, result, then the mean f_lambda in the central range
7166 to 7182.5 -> 0.3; 0.608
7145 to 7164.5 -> 0.3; 0.612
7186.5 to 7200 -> 0.9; 0.574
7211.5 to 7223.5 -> 1.1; 0.55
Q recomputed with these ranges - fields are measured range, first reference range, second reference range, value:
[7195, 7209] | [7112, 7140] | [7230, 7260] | 0.033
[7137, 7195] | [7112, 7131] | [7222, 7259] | 0.035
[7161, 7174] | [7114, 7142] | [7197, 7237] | -0.027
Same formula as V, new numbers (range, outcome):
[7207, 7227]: 0.567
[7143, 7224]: 0.588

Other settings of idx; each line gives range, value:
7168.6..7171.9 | 0.623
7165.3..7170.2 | 0.63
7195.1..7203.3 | 0.601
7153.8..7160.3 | 0.61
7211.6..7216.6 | 0.551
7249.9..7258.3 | 0.561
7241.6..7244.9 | 0.6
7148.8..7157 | 0.645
